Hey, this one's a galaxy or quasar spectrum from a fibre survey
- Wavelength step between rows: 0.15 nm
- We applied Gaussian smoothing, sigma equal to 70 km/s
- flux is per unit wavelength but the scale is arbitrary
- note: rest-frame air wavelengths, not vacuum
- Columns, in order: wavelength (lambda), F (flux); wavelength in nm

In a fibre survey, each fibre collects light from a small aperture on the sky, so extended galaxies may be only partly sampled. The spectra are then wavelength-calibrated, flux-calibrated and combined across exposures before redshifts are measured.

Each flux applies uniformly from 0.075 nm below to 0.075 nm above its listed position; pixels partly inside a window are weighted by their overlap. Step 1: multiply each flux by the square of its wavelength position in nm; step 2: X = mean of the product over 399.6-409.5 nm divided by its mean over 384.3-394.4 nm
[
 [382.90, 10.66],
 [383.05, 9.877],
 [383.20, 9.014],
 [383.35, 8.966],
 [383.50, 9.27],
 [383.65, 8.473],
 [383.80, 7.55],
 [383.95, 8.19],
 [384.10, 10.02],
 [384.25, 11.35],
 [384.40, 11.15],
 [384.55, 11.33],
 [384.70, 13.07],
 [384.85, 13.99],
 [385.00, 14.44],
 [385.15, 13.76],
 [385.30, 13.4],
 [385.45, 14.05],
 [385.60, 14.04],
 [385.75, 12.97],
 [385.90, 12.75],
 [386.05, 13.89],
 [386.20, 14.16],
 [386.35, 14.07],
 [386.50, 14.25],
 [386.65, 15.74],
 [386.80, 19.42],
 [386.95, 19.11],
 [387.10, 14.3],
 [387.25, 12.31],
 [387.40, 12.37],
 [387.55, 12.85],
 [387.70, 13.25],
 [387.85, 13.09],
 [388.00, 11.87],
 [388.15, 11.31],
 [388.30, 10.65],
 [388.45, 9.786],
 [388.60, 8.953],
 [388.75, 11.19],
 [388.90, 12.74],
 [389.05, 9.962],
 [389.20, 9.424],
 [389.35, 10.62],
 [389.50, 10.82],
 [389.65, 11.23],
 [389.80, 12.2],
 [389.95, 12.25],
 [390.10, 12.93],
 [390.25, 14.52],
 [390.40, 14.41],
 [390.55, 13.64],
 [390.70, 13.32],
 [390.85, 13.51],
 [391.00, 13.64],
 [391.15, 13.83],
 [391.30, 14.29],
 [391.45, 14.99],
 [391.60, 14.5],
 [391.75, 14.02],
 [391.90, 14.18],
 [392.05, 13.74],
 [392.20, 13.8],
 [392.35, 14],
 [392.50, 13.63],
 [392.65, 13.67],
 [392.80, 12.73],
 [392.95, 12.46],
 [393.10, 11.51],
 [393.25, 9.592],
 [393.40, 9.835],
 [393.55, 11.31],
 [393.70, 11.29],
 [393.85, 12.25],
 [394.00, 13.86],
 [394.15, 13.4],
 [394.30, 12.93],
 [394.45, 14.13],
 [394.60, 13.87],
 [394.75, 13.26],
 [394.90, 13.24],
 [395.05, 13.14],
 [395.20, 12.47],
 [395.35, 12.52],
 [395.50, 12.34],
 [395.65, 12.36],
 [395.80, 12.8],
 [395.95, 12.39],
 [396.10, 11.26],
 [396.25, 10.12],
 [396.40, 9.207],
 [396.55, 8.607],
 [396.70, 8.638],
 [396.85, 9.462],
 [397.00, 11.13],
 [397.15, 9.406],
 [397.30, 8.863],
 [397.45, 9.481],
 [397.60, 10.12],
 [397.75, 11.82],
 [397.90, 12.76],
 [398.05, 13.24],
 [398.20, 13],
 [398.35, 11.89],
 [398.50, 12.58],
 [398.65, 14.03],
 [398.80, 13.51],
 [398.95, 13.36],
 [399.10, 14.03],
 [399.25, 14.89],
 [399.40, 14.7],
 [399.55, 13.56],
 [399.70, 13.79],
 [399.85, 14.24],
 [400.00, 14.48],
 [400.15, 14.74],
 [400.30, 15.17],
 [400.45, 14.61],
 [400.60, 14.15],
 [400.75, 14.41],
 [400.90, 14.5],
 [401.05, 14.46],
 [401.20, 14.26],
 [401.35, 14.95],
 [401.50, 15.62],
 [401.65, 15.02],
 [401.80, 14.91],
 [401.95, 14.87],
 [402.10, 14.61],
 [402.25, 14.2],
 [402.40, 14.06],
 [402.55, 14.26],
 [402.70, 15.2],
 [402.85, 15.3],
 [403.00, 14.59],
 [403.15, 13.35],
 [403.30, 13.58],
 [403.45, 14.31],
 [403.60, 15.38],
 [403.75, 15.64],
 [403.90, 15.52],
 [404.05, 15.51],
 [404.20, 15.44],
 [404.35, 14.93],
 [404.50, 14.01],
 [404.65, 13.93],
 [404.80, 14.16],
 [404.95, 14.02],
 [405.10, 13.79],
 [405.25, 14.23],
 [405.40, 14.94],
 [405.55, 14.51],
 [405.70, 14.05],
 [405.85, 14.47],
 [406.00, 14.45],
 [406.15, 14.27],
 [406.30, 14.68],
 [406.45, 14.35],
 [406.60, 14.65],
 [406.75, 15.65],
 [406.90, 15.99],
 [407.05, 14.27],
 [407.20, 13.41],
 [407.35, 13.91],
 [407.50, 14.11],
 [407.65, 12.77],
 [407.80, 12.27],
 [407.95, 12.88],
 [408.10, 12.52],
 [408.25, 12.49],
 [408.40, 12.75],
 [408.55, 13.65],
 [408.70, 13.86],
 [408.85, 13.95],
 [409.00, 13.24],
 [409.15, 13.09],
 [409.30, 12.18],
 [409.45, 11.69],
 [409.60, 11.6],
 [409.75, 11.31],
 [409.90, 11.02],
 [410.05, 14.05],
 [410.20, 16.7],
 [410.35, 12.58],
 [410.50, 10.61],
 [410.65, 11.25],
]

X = 1.2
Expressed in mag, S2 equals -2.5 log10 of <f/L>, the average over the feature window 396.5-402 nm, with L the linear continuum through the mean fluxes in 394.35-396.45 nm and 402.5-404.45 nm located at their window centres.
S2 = 0.045 mag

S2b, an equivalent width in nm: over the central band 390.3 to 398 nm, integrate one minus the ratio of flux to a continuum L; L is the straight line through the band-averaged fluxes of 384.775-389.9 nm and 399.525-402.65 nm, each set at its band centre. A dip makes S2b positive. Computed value 0.77 nm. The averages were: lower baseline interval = 12.9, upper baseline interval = 14.5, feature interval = 12.3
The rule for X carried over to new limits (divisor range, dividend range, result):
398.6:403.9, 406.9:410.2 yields 0.93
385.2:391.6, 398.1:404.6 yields 1.18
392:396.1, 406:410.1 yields 1.13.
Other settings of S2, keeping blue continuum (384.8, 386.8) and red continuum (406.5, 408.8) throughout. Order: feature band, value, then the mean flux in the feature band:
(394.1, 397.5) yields 0.21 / 11.5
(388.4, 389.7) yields 0.32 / 10.5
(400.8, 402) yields -0.07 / 14.8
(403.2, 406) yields -0.06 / 14.6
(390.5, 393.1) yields 0.03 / 13.7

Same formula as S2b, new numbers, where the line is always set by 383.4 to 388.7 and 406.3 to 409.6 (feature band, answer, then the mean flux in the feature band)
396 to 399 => 0.45 nm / 11.1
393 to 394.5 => 0.11 nm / 12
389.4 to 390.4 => 0.02 nm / 12.4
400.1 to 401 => -0.10 nm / 14.6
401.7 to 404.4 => -0.30 nm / 14.8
